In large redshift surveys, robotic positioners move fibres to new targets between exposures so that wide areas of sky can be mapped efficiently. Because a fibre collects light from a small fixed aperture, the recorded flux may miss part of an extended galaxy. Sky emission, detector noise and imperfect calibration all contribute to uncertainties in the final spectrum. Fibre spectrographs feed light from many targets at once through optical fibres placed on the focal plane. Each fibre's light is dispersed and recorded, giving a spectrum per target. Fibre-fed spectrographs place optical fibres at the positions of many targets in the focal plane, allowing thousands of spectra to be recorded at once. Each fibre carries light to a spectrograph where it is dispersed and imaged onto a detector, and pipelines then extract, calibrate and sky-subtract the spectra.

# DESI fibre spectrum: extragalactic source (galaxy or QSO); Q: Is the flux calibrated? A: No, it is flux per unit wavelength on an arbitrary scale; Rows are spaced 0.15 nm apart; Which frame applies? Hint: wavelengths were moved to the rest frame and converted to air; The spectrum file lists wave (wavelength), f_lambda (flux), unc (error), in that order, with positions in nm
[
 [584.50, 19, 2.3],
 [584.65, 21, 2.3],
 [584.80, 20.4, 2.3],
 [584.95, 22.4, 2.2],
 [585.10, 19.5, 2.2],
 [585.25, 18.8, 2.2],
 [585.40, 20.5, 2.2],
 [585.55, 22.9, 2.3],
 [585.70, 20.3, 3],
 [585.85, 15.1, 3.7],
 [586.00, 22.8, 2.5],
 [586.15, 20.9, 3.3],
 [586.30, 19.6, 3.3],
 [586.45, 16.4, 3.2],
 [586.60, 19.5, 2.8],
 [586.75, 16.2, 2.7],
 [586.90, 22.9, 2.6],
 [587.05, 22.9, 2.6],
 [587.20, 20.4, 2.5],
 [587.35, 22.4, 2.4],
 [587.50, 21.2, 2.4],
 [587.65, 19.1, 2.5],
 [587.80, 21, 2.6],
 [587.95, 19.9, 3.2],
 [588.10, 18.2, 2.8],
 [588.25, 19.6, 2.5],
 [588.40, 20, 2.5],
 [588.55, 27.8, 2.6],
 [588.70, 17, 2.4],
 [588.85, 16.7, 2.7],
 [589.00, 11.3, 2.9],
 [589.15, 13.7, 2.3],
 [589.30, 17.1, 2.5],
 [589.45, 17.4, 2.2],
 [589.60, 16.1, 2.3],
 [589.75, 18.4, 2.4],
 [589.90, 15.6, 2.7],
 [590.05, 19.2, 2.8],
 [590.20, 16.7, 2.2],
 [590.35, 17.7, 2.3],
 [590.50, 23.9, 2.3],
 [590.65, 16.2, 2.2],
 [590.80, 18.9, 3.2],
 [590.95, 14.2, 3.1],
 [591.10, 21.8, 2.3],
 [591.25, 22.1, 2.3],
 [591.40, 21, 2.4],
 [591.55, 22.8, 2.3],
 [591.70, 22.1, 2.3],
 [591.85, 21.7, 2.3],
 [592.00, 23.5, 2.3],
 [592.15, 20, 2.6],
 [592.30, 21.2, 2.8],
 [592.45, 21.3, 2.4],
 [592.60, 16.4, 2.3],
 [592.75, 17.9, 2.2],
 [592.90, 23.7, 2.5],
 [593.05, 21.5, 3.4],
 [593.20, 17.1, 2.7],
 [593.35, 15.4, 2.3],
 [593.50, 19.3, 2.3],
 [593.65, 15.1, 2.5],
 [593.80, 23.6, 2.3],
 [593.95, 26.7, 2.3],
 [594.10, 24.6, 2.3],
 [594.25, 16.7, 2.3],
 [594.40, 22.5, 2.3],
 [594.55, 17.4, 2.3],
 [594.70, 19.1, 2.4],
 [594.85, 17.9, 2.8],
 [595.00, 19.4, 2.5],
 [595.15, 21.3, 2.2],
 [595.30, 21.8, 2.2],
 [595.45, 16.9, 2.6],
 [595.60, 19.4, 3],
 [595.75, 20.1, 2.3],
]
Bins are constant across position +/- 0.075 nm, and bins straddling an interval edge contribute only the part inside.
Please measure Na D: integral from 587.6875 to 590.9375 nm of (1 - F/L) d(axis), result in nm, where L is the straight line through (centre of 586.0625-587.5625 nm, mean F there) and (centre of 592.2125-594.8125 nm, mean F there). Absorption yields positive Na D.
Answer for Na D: 0.32 nm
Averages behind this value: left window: 20.3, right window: 19.9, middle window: 18.1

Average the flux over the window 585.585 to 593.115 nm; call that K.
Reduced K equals 19.5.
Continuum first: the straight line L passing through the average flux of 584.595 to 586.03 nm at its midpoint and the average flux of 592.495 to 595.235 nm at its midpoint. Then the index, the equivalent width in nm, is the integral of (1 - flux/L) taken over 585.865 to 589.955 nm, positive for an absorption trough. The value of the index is 0.23 nm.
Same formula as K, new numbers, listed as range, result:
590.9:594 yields 20.4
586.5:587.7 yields 20.5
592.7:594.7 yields 20.1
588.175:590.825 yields 17.9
